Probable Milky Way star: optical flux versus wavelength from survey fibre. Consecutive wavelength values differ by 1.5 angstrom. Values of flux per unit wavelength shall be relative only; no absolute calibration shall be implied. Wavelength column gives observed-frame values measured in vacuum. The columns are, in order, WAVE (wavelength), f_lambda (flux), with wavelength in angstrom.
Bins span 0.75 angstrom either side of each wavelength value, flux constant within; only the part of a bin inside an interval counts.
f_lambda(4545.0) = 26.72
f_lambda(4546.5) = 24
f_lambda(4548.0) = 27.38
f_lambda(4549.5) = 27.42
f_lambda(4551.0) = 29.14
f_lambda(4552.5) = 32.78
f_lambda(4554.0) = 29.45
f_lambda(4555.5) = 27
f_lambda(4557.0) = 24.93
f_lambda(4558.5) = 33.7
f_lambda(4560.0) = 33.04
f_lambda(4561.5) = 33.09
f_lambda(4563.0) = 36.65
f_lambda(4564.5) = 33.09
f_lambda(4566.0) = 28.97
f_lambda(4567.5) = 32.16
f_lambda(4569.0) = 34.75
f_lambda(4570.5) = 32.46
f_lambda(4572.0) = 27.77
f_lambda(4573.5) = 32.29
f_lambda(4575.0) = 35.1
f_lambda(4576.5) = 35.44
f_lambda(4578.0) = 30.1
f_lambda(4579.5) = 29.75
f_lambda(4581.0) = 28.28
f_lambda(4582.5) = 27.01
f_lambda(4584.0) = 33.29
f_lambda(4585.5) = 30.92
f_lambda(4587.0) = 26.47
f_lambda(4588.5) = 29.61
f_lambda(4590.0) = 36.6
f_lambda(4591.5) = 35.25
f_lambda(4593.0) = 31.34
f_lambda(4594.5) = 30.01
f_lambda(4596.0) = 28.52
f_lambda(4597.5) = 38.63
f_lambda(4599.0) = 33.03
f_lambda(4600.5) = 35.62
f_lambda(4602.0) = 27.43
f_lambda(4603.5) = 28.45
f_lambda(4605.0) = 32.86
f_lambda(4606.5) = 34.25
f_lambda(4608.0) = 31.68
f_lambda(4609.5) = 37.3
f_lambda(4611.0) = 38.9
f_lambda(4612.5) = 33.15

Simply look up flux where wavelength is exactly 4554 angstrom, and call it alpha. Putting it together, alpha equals 29.45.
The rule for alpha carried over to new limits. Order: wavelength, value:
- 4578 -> 30.1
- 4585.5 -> 30.92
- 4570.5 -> 32.46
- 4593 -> 31.34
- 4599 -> 33.03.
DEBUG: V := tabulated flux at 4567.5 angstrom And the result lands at 32.16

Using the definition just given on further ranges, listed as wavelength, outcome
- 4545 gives 26.72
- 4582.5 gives 27.01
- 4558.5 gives 33.7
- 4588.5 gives 29.61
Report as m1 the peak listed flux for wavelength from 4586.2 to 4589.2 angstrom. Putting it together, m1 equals 29.61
